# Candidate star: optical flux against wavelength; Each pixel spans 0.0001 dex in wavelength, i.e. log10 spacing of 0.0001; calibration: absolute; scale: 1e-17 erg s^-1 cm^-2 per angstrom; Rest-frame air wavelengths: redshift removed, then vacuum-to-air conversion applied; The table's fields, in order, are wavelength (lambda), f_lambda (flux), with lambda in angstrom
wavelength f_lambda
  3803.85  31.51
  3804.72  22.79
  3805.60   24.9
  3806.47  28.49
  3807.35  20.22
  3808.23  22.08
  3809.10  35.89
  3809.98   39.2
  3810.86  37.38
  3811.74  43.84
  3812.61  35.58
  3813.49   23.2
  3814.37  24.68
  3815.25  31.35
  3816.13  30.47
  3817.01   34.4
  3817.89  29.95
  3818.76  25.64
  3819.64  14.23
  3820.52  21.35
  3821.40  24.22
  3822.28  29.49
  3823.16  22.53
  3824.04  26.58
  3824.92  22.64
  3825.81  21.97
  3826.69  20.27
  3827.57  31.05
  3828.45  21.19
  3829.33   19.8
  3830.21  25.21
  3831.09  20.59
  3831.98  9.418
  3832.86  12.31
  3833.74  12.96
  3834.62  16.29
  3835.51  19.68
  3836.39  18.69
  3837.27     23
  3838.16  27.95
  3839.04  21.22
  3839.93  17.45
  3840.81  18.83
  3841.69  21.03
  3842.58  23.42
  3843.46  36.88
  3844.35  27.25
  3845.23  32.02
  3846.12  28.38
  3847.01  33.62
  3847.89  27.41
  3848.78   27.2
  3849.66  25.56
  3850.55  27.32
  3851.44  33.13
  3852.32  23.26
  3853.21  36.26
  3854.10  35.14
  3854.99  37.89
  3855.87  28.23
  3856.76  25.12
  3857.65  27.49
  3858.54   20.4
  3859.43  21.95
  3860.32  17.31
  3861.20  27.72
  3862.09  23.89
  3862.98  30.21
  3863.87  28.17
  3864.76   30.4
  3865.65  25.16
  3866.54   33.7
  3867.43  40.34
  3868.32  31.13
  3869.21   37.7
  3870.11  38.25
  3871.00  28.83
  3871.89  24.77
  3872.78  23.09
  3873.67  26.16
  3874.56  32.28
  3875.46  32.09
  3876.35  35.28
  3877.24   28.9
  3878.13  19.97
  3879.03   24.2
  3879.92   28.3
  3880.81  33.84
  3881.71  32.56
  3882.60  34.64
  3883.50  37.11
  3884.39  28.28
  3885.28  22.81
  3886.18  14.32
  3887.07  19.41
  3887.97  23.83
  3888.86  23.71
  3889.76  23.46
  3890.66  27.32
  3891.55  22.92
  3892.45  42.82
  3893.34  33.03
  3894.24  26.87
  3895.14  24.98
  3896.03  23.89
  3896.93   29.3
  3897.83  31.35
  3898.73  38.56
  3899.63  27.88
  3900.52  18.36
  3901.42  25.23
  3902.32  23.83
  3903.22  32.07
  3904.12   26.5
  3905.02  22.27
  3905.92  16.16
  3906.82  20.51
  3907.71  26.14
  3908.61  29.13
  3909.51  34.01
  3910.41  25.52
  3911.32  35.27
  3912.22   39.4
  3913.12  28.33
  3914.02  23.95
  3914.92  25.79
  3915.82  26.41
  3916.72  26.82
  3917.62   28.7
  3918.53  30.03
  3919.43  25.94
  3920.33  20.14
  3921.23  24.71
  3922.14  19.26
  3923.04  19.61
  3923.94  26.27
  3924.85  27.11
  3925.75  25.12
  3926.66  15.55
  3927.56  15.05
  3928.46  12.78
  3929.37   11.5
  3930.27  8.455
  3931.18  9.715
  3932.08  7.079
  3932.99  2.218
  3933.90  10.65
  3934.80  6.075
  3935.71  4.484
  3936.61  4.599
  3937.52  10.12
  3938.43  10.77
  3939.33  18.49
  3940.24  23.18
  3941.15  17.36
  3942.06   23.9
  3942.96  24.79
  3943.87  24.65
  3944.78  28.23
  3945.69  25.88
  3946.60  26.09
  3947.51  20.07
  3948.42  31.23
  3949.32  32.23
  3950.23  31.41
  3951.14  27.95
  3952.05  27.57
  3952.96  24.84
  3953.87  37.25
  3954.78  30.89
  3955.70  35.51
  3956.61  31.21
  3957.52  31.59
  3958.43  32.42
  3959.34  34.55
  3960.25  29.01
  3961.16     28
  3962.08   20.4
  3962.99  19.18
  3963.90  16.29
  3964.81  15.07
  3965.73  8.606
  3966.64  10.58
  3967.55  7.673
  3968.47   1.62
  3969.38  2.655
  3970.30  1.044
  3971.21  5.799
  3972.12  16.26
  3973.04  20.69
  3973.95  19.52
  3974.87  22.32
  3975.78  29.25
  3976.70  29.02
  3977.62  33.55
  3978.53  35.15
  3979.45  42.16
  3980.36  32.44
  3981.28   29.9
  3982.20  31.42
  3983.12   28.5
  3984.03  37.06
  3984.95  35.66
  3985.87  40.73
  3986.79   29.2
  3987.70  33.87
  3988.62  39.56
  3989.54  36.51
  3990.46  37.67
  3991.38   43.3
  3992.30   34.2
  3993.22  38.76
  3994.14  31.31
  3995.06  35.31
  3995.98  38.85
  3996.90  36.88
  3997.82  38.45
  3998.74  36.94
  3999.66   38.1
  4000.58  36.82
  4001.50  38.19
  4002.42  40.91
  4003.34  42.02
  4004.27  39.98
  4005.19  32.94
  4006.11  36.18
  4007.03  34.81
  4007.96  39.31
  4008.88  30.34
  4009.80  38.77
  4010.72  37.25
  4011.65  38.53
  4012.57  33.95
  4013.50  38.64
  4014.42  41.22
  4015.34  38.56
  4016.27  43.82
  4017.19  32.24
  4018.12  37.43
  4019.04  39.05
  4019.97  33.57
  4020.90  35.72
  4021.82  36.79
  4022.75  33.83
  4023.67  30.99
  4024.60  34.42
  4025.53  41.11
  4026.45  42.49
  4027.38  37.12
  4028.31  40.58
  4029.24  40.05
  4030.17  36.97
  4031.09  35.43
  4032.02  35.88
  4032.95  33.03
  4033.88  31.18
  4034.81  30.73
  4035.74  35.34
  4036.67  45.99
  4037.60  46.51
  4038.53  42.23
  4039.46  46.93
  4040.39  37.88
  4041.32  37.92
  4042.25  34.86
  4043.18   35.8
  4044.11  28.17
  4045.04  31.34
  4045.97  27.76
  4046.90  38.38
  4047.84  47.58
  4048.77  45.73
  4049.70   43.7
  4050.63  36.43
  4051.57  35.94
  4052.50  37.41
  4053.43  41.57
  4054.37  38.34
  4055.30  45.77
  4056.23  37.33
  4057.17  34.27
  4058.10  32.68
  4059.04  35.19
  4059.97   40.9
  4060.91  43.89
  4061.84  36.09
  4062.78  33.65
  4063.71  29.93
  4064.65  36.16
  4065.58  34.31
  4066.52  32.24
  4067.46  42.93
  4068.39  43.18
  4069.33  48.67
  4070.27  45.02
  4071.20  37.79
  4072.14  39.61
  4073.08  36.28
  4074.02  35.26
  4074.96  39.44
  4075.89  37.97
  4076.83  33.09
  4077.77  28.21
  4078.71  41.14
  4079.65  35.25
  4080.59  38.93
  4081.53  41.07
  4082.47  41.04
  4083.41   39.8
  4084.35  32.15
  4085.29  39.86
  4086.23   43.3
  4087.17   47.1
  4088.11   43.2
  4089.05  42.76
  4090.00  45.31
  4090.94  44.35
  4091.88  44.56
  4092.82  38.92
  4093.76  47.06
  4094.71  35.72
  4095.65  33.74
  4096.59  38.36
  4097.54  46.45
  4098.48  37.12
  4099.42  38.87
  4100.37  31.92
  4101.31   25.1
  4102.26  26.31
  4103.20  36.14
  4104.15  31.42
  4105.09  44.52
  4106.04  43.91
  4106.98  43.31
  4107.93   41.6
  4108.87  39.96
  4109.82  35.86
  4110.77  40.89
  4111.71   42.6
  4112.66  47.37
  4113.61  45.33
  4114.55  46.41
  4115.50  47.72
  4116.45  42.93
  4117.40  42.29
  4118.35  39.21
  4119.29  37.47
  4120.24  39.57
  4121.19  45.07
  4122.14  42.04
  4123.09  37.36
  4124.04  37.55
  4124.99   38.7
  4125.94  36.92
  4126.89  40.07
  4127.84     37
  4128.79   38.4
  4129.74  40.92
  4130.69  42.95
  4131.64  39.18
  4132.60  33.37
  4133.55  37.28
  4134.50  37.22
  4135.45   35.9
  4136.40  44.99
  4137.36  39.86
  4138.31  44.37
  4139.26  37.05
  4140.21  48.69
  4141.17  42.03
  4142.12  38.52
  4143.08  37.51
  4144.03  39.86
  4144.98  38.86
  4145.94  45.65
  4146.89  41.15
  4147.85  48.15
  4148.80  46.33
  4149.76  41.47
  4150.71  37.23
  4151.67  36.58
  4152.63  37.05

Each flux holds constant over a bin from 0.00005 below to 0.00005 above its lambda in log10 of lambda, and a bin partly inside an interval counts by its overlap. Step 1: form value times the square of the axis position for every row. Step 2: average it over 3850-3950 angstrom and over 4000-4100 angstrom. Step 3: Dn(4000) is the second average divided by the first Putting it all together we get 1.65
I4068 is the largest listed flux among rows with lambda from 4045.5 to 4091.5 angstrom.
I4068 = 48.67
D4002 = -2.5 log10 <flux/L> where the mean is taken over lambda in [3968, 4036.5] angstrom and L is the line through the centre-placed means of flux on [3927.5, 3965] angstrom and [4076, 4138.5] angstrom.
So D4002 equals -0.207 mag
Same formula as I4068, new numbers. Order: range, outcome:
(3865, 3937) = 42.82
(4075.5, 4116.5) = 47.72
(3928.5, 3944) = 24.79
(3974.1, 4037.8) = 46.51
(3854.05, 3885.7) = 40.34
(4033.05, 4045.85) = 46.93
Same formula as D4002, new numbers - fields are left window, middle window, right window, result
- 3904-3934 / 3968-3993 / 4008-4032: 0.138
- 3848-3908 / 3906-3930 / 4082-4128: 0.221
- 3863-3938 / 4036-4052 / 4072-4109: -0.107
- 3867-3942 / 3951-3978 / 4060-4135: 0.314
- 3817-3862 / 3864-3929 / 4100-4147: 0.010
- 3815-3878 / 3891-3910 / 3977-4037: 0.086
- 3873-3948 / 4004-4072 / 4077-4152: -0.116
